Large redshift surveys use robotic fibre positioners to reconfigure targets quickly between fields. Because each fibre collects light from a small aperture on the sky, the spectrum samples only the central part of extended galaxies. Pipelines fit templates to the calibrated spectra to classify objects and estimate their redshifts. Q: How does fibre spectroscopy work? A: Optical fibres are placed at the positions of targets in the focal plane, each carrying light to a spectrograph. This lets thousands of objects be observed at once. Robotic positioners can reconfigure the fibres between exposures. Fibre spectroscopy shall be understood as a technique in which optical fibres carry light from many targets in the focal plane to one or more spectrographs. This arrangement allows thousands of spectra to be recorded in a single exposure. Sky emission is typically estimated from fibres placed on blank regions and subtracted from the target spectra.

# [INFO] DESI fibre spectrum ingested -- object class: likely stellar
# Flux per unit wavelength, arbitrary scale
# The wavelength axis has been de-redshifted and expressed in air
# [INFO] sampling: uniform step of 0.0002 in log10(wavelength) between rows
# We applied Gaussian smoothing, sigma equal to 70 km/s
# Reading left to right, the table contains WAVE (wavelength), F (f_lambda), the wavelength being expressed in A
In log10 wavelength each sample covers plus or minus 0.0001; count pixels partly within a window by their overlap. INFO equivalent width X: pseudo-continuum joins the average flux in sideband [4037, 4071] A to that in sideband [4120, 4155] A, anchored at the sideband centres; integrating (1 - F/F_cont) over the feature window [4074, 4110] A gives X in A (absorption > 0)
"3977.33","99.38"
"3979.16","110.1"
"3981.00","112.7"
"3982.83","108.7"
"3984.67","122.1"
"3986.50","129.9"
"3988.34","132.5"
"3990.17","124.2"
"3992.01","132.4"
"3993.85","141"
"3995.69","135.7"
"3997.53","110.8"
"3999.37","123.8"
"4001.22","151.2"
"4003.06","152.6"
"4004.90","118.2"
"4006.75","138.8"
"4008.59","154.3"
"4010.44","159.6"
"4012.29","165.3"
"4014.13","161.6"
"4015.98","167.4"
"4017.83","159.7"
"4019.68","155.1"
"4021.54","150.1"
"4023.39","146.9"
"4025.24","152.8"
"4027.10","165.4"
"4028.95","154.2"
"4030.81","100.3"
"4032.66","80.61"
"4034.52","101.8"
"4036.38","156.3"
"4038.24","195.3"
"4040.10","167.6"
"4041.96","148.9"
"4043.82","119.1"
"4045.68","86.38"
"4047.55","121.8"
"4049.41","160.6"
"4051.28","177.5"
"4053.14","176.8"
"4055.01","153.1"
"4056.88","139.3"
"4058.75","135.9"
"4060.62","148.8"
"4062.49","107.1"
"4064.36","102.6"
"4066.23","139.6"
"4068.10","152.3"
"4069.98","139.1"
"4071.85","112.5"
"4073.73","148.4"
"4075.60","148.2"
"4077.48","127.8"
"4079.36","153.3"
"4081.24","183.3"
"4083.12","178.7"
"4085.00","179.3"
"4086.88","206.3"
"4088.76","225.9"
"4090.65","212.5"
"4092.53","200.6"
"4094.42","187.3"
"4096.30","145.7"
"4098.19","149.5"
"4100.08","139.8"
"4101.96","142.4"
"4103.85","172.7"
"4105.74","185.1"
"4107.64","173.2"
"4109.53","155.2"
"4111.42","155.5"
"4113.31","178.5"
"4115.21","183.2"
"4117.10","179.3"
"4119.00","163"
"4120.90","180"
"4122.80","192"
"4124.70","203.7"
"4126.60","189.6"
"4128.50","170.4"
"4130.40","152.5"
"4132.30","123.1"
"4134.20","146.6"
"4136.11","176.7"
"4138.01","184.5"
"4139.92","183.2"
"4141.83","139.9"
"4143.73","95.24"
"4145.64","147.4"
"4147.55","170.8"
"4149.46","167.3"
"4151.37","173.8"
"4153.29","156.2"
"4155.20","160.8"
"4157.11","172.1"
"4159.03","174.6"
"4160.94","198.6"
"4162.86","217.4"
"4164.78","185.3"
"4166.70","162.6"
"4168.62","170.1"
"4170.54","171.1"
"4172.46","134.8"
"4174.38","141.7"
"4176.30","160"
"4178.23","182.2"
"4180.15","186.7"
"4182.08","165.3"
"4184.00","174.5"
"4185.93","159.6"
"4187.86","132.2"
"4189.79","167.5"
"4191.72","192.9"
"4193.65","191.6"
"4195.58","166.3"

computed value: -4.6 A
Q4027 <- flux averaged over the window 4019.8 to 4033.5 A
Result 137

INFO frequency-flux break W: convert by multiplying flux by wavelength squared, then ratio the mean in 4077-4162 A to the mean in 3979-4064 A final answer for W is 1.3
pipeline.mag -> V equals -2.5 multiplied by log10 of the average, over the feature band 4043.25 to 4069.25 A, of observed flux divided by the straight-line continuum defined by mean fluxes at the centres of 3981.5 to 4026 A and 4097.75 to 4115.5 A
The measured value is 0.11 mag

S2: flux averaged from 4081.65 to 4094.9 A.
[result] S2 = 198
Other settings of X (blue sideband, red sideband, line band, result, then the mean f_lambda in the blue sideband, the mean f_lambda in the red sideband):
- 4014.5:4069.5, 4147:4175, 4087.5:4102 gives -2.2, 142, 171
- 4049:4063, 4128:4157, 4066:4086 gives 0.1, 151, 157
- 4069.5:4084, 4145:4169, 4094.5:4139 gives -1.6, 149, 174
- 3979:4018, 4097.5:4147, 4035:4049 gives 0.5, 137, 164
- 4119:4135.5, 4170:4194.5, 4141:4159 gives 1.4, 169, 166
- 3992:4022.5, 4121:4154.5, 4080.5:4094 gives -3.5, 146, 164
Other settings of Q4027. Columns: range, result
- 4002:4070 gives 144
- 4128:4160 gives 158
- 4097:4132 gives 169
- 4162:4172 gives 179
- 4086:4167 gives 172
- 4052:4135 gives 162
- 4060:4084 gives 142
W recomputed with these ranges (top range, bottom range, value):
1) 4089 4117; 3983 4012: 1.34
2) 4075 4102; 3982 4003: 1.40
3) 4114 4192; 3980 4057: 1.27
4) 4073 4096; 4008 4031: 1.19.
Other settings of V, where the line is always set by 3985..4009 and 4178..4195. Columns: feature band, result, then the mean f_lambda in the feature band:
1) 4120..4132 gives -0.119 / 178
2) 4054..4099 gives -0.053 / 157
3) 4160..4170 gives -0.113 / 186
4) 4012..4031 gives -0.117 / 154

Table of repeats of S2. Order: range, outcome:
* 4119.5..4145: 164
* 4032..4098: 152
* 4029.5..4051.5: 134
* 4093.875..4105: 156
